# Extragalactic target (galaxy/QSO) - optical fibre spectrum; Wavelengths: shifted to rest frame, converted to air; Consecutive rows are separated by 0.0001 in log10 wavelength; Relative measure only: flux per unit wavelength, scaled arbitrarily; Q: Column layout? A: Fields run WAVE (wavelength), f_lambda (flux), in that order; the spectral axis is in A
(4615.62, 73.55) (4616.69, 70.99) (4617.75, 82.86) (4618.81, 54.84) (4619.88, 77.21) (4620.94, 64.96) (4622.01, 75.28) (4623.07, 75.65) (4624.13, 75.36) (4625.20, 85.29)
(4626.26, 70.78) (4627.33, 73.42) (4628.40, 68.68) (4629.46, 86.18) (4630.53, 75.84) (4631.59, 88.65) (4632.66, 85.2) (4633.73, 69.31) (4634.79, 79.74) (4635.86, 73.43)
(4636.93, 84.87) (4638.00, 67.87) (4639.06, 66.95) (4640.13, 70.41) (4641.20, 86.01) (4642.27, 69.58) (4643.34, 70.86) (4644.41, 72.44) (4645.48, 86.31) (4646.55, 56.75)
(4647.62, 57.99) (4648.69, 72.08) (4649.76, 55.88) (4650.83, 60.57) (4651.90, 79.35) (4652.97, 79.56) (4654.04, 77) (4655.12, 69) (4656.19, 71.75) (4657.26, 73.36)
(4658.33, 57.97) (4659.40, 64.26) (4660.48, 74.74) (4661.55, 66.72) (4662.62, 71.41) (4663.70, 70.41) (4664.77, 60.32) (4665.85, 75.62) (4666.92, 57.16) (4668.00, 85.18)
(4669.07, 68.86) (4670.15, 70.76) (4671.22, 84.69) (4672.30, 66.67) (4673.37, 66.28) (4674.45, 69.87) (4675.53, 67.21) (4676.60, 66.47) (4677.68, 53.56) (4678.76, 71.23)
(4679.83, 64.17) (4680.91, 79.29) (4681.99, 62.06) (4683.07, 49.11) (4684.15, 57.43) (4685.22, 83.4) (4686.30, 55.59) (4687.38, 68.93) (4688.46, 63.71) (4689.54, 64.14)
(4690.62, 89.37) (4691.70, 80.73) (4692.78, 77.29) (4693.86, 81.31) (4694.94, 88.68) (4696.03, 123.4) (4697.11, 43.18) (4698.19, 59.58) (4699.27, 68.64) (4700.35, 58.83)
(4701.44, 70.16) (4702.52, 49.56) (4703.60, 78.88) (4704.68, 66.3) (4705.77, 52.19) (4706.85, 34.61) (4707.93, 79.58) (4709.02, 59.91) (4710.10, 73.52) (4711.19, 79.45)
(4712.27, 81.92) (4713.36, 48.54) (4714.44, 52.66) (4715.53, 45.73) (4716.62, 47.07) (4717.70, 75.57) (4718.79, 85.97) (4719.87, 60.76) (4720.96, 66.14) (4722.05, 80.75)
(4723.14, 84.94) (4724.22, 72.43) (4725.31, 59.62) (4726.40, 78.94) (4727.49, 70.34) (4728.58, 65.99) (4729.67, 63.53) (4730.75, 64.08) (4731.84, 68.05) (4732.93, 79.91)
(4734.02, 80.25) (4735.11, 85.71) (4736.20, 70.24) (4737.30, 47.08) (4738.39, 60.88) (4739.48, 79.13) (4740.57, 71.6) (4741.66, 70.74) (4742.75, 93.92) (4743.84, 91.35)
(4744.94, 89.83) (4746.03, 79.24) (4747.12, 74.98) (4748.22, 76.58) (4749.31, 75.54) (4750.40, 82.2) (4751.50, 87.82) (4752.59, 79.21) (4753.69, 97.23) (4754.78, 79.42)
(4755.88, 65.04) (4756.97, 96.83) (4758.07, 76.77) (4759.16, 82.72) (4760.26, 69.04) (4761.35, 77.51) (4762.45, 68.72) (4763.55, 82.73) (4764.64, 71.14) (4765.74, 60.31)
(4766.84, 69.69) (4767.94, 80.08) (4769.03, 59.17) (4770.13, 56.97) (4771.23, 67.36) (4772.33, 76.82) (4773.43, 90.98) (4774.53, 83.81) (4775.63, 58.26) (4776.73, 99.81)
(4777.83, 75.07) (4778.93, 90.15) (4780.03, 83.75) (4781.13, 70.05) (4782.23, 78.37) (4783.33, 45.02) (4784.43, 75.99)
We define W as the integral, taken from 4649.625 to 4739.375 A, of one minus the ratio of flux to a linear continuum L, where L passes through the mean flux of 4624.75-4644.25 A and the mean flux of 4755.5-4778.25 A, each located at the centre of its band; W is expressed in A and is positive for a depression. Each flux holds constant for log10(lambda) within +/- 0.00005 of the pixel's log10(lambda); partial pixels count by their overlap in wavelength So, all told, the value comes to 8.09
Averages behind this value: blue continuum 76.2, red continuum 74.8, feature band 68.7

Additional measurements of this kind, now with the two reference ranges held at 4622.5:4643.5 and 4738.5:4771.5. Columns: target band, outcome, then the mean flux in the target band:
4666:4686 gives 2.2 A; 68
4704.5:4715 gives 1.9 A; 62.7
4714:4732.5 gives 2.3 A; 67.4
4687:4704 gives 0.8 A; 72.9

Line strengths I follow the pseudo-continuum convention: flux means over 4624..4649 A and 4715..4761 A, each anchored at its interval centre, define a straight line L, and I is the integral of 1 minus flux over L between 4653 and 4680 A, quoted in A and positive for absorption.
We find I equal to 2.0 A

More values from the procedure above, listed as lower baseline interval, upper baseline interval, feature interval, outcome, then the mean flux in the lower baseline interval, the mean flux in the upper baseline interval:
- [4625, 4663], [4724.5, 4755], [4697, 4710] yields 2.3 A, 72.7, 75.8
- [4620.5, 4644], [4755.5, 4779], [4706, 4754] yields 2.2 A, 75.7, 75.2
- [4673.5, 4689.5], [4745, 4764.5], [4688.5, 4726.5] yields 0.6 A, 65.1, 79.6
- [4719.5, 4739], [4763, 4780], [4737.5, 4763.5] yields -2.3 A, 70.1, 75.1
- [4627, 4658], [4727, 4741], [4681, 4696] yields -0.3 A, 73.3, 69.7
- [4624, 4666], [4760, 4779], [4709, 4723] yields 1.3 A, 72.5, 74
